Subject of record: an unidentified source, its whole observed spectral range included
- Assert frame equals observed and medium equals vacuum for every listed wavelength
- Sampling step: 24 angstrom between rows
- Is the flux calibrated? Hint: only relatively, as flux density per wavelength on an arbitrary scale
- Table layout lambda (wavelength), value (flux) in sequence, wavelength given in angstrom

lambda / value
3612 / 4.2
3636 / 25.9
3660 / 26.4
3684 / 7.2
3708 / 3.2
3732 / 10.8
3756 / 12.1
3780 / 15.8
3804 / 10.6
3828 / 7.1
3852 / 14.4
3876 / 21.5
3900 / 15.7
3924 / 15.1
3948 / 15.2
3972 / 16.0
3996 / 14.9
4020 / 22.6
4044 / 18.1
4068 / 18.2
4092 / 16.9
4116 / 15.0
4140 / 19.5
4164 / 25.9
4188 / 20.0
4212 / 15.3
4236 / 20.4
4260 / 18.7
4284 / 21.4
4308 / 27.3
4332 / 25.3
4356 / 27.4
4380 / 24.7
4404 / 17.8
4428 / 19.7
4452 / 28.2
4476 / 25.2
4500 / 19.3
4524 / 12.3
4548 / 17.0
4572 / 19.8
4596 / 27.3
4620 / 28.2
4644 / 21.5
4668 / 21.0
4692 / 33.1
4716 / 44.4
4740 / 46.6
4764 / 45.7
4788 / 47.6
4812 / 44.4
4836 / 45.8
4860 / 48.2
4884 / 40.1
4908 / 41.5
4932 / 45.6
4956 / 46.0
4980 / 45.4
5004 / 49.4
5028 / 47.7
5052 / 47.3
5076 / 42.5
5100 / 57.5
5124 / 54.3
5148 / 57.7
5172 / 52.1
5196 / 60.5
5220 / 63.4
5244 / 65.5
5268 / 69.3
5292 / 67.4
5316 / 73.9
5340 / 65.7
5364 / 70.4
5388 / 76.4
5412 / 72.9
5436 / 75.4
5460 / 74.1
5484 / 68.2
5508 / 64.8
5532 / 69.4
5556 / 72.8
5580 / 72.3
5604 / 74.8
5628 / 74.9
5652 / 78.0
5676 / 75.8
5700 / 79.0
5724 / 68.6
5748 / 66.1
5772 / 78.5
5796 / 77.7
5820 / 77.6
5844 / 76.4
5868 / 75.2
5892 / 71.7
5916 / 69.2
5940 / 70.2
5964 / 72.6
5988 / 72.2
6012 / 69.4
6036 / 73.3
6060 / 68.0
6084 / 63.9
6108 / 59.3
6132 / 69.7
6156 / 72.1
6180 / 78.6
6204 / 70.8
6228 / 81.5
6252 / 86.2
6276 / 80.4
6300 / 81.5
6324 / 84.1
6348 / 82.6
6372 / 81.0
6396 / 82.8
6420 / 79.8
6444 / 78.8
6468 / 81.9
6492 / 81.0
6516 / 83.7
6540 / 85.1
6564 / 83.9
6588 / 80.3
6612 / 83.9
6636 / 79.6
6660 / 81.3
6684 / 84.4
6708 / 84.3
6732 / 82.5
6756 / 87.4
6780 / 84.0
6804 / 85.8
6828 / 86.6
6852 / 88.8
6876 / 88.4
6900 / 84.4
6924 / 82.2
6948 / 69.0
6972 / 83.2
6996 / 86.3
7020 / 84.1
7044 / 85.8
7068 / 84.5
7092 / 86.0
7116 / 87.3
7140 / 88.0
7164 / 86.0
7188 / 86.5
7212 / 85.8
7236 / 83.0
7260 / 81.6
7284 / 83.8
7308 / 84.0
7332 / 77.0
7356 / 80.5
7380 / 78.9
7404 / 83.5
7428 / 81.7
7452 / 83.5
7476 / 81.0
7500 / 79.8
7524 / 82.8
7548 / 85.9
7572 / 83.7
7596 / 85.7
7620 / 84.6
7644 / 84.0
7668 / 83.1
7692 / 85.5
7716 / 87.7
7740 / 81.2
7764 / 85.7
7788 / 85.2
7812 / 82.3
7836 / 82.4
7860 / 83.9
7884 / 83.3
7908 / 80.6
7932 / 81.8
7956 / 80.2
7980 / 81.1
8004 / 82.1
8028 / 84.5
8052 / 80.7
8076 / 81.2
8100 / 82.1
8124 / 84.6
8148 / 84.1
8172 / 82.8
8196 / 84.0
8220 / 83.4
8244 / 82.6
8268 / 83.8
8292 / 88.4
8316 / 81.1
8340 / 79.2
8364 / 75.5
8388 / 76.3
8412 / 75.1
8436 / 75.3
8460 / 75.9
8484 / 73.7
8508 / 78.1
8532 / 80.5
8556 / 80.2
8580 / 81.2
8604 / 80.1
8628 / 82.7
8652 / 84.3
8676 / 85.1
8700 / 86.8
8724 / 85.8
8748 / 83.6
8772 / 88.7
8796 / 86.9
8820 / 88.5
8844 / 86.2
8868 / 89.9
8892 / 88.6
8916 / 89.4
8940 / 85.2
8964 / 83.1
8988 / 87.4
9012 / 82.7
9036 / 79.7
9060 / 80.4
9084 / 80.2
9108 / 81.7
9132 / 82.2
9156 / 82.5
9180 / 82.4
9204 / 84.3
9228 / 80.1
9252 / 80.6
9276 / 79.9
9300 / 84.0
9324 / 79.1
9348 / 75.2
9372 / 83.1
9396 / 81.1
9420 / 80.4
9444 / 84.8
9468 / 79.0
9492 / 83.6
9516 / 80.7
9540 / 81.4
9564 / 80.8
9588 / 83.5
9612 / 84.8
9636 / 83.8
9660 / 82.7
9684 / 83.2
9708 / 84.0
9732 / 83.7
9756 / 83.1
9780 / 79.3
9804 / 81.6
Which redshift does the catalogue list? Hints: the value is 0.178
